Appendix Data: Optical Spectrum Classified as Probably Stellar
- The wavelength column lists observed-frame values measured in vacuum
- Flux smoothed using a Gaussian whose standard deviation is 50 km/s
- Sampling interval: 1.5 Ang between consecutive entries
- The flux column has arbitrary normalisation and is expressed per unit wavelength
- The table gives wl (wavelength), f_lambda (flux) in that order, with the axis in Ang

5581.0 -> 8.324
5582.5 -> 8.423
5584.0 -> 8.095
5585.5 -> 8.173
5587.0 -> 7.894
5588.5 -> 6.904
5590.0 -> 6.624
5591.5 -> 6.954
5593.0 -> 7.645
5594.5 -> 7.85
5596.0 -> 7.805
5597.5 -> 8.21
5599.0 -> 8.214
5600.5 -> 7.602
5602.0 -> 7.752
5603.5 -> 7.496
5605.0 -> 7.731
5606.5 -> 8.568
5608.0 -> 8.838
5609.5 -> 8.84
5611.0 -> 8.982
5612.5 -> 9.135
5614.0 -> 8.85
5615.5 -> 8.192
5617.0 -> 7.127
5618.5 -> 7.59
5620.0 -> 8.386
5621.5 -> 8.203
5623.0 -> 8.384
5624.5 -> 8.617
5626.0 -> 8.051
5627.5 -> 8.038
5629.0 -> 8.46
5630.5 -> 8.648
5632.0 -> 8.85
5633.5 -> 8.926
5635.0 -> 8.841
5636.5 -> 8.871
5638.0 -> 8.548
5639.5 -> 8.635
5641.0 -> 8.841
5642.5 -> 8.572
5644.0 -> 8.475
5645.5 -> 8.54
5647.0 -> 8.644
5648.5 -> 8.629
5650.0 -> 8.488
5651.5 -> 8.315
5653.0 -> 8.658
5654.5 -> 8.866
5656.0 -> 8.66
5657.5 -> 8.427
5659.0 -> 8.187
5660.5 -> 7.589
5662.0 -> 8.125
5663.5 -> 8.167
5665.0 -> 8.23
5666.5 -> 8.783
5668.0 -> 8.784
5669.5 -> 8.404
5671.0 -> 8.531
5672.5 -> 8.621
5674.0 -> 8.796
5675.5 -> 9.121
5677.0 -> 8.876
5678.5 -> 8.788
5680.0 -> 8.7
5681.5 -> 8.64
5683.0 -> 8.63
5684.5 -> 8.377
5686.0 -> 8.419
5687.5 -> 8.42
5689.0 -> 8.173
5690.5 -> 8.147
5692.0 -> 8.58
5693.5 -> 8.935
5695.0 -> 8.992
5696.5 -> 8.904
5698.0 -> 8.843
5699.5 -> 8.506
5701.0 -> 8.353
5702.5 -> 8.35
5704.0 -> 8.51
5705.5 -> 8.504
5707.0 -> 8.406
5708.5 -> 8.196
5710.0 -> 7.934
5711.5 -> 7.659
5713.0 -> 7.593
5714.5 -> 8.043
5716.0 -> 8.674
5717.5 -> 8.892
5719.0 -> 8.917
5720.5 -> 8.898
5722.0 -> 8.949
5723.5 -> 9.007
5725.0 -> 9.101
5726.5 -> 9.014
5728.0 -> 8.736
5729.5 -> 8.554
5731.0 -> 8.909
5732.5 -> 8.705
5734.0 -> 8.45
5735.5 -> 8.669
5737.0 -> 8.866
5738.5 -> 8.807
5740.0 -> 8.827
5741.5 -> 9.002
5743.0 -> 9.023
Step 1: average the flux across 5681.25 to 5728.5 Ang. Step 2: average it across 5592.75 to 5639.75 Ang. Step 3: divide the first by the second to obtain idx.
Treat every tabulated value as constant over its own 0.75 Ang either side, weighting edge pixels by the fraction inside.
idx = 1.03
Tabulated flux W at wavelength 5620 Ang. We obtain 8.386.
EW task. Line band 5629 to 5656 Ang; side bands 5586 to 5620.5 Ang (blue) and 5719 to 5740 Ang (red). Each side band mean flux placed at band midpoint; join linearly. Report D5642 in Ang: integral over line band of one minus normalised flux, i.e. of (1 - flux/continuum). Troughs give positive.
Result -1.4 Ang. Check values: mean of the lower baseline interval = 7.96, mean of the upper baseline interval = 8.82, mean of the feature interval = 8.66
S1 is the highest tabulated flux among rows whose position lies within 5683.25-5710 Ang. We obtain 8.992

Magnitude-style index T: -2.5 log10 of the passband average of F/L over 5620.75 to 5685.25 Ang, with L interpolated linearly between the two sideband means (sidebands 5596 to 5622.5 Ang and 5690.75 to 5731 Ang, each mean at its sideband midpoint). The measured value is -0.02 mag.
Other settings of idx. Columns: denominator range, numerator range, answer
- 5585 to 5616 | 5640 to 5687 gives 1.07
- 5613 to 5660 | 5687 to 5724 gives 1.00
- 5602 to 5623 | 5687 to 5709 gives 1.03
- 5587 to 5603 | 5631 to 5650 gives 1.15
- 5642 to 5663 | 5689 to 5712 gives 1.00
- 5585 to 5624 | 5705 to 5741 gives 1.07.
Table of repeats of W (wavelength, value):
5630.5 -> 8.648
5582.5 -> 8.423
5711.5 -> 7.659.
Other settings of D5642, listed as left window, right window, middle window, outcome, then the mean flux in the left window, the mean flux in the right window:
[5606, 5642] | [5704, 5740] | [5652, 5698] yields 0.0 Ang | 8.52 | 8.59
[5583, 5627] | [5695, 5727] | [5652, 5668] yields -0.2 Ang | 8.03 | 8.54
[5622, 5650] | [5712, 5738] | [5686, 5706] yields 0.2 Ang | 8.58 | 8.7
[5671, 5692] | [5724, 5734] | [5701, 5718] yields 0.9 Ang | 8.59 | 8.81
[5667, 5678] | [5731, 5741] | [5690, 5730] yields 0.8 Ang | 8.74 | 8.74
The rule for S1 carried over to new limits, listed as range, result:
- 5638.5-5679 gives 9.121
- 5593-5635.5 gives 9.135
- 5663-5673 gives 8.784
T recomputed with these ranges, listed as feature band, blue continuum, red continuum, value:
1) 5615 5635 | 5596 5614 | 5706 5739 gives 0.01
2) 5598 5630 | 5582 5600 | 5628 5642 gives 0.00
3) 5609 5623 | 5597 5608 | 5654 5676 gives -0.03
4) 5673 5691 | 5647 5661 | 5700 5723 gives -0.02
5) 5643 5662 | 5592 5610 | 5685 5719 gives -0.03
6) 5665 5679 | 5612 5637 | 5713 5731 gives -0.02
